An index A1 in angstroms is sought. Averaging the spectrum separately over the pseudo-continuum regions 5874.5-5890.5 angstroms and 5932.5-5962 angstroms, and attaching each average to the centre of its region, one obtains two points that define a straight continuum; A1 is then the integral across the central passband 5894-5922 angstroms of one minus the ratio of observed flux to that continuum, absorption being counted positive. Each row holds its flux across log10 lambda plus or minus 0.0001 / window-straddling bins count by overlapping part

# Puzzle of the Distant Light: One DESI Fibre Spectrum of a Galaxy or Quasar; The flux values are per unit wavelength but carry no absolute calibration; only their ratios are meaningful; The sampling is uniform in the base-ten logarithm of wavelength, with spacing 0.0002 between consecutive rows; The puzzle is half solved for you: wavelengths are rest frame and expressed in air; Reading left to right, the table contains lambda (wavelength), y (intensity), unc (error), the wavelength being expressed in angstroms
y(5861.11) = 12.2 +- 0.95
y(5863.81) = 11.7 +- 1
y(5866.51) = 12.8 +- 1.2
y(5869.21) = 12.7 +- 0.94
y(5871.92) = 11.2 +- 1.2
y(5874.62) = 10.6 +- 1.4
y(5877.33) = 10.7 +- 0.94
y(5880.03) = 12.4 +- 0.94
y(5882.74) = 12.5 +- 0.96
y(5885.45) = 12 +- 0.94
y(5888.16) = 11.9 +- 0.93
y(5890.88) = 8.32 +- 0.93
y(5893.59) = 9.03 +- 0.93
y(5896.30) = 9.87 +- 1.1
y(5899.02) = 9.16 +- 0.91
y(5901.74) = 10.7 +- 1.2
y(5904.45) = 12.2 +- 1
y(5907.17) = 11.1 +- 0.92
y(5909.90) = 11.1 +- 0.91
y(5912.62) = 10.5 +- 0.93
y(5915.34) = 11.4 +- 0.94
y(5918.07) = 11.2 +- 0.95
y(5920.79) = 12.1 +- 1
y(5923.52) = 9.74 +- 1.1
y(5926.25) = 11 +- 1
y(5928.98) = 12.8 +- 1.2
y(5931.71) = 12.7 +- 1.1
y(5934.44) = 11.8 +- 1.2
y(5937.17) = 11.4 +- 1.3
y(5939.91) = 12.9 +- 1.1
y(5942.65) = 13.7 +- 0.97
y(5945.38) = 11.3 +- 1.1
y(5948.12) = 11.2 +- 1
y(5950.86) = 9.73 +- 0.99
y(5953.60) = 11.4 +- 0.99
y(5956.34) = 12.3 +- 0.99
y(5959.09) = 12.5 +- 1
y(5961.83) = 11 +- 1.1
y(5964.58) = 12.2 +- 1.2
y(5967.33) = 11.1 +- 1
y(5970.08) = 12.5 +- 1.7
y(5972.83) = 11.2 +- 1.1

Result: 1.9 angstroms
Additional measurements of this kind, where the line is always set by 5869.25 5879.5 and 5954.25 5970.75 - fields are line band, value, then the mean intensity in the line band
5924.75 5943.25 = -0.9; 12.3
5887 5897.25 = 1.4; 9.74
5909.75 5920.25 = 0.4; 11.1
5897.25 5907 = 0.6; 10.7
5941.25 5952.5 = 0.3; 11.5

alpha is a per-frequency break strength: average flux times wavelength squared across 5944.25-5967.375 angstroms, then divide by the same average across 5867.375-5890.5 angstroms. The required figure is 1.0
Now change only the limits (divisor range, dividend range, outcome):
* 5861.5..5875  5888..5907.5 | 0.86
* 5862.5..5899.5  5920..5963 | 1.08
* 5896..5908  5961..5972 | 1.12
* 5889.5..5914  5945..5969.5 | 1.14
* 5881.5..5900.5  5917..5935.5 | 1.13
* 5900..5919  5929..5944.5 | 1.13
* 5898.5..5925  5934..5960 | 1.09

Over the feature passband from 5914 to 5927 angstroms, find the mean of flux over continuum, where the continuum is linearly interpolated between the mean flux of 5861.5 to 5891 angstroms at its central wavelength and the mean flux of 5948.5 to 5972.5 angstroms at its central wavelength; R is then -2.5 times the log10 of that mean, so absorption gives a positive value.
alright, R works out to 0.05 mag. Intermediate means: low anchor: 11.7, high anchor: 11.6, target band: 11.1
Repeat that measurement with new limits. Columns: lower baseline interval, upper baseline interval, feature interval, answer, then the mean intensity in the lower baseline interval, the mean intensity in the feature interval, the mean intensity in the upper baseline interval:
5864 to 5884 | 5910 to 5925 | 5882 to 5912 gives 0.071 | 11.8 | 10.7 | 11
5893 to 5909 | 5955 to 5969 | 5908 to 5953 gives -0.041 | 10.4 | 11.5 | 11.8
